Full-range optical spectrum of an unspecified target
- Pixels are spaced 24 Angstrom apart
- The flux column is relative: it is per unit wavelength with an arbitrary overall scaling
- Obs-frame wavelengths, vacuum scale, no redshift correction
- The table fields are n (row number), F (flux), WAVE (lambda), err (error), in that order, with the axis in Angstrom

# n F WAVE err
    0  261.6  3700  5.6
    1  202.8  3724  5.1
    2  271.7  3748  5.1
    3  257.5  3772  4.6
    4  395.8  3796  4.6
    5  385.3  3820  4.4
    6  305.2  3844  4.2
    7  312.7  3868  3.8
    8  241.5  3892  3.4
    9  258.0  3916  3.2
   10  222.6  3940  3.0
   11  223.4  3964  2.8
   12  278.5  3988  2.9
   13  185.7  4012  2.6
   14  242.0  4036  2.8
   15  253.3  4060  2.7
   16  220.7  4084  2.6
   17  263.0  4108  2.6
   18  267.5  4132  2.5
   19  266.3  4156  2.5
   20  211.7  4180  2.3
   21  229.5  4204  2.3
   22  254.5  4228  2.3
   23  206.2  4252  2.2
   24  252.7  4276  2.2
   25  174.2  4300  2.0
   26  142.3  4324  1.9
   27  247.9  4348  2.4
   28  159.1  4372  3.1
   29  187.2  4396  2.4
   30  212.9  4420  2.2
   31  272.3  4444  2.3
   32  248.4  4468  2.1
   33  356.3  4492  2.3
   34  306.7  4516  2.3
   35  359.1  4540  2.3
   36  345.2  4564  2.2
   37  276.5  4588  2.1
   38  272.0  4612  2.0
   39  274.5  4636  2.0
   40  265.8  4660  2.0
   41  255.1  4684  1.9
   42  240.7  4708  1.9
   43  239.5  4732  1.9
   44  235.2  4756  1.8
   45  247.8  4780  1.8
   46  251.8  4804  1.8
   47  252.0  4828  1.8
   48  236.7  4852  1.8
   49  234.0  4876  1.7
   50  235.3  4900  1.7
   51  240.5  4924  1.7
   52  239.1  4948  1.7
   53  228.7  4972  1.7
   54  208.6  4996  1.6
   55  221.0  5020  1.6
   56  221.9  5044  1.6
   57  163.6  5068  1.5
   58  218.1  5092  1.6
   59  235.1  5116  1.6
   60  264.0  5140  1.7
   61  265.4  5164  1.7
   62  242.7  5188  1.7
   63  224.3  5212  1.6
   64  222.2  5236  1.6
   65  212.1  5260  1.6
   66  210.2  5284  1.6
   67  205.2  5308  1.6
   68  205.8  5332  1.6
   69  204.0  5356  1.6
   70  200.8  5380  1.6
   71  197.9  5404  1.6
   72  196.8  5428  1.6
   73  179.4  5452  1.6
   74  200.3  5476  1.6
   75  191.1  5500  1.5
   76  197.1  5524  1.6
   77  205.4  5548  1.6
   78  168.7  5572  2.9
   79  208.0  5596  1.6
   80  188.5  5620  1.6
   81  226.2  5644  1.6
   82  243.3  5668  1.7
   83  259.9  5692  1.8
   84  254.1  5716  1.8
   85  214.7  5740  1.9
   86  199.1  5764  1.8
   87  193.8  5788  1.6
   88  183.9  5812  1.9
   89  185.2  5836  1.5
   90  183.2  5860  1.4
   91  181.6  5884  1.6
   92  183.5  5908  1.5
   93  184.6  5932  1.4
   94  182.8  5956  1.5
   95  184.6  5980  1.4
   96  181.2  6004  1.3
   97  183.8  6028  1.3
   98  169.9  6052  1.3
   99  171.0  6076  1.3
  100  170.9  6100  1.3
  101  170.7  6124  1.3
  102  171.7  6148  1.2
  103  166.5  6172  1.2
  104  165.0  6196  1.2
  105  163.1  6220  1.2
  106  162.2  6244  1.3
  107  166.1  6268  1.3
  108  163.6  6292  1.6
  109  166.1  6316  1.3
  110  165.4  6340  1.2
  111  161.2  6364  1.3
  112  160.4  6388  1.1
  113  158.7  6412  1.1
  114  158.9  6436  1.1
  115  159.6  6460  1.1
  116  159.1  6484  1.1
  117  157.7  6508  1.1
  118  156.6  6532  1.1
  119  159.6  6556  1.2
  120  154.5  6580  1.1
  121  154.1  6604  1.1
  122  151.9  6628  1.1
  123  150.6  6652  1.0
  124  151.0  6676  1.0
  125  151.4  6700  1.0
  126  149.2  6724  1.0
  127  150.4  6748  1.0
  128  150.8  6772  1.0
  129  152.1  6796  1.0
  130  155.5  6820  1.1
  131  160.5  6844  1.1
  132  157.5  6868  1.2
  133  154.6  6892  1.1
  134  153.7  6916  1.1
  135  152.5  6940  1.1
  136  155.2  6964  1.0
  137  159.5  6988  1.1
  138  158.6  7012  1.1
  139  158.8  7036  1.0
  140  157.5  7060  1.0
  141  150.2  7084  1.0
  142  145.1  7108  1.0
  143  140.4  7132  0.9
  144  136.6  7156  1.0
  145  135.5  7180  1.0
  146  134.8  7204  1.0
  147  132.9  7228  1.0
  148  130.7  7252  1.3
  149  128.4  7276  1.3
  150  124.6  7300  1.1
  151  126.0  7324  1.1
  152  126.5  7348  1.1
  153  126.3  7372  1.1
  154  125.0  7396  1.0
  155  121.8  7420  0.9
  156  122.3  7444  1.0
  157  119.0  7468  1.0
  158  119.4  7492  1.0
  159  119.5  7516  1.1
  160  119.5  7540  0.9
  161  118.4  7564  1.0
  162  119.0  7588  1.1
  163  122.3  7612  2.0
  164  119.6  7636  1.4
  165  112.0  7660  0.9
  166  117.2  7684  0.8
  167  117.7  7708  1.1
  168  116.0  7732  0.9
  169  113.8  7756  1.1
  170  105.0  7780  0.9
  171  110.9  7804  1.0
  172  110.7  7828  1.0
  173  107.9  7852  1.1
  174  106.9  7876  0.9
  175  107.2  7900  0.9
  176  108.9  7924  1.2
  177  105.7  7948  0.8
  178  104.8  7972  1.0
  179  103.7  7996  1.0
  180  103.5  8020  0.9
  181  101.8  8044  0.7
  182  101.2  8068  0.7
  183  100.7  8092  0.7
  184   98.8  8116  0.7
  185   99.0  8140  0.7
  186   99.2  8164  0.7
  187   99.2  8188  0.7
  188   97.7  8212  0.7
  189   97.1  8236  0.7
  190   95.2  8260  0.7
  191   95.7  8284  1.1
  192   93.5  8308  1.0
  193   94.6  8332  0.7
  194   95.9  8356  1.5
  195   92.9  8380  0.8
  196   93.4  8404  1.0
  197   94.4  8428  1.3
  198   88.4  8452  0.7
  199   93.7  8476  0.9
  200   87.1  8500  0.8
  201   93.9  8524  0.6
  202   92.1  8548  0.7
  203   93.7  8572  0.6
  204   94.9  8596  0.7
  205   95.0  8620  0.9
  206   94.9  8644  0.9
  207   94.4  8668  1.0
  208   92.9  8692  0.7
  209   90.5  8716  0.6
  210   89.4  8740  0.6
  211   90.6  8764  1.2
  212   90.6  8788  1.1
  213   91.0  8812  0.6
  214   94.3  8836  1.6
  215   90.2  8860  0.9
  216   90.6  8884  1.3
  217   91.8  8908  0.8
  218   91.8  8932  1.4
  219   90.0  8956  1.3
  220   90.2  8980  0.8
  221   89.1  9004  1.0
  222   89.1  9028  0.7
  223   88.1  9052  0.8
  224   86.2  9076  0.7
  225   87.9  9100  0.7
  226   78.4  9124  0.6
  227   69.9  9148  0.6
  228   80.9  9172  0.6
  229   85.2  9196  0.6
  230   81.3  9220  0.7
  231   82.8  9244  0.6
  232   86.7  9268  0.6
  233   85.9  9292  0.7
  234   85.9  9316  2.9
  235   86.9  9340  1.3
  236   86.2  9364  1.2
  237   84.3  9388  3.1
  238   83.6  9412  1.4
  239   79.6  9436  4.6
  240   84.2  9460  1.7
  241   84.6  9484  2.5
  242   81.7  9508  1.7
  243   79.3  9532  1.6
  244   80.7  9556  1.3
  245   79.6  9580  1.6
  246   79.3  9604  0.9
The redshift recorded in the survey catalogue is 2.674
